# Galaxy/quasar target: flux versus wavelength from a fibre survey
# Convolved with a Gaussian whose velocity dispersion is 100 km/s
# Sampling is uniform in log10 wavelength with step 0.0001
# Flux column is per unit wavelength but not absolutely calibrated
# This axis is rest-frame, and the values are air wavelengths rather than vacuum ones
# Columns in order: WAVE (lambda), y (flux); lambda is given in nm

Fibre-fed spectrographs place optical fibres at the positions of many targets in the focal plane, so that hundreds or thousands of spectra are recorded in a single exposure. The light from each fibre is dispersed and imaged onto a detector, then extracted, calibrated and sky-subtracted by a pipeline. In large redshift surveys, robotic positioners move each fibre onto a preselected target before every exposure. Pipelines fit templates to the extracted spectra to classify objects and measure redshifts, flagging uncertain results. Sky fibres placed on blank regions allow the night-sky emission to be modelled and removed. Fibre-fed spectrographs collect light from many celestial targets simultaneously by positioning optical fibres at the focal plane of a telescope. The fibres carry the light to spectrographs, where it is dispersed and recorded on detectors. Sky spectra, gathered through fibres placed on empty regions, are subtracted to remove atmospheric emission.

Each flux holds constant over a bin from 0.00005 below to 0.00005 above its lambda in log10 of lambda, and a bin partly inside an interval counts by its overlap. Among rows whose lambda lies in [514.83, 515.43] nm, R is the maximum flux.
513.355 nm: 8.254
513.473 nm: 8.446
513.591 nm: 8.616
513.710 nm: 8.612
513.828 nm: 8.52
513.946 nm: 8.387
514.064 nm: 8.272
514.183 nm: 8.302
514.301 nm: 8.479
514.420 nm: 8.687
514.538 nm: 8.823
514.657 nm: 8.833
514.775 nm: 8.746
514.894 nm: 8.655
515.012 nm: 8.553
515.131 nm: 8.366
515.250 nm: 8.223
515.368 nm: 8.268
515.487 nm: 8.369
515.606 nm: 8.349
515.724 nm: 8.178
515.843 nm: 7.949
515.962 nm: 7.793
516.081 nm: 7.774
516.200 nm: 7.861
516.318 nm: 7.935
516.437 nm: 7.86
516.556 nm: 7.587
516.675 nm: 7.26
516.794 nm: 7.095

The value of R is 8.655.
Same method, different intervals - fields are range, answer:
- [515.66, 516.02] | 8.178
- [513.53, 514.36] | 8.616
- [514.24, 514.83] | 8.833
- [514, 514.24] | 8.302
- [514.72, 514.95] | 8.746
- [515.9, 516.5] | 7.935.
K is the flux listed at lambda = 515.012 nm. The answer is 8.553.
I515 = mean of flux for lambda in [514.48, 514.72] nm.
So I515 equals 8.83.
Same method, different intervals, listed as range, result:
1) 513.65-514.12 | 8.45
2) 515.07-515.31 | 8.29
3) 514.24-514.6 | 8.66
